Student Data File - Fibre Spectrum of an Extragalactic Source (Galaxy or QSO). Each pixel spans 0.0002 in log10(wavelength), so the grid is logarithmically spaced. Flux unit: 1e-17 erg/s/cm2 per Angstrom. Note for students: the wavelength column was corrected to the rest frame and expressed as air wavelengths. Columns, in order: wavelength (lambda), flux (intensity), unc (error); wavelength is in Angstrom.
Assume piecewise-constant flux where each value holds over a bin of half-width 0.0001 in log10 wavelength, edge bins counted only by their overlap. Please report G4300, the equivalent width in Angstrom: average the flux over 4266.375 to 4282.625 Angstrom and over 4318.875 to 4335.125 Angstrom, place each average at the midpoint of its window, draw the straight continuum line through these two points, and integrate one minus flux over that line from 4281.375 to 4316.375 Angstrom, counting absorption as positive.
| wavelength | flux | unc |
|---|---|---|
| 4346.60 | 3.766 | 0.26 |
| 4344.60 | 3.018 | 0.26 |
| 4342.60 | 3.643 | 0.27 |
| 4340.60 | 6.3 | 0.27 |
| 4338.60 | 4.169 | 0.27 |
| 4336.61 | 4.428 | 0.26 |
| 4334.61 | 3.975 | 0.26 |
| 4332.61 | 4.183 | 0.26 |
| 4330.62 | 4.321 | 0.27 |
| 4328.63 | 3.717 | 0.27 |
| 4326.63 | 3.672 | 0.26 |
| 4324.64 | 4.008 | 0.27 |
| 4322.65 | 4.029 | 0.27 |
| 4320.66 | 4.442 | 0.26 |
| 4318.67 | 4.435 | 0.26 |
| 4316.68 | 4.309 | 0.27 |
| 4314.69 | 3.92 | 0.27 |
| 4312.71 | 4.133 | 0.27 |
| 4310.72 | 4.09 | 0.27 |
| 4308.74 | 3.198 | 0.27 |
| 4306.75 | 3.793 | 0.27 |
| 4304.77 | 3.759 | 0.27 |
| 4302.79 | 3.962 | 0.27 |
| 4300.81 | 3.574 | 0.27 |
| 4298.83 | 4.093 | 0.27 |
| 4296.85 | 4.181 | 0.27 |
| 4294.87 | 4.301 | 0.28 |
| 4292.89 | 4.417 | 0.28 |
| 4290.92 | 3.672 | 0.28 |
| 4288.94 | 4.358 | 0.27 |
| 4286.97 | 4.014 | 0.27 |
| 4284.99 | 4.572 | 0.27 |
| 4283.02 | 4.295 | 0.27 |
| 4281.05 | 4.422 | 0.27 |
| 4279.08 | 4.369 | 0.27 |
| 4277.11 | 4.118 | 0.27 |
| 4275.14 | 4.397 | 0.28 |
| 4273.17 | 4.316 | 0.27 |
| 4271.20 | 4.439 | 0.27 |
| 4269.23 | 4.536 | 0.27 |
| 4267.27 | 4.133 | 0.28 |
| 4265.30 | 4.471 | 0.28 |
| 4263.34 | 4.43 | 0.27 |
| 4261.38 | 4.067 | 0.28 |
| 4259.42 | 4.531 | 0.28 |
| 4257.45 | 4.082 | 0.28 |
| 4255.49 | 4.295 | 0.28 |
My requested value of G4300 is 1.5 Angstrom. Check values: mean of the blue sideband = 4.34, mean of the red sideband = 4.06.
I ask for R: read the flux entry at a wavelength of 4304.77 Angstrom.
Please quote 3.759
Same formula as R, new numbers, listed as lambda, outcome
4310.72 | 4.09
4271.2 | 4.439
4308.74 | 3.198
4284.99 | 4.572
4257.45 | 4.082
